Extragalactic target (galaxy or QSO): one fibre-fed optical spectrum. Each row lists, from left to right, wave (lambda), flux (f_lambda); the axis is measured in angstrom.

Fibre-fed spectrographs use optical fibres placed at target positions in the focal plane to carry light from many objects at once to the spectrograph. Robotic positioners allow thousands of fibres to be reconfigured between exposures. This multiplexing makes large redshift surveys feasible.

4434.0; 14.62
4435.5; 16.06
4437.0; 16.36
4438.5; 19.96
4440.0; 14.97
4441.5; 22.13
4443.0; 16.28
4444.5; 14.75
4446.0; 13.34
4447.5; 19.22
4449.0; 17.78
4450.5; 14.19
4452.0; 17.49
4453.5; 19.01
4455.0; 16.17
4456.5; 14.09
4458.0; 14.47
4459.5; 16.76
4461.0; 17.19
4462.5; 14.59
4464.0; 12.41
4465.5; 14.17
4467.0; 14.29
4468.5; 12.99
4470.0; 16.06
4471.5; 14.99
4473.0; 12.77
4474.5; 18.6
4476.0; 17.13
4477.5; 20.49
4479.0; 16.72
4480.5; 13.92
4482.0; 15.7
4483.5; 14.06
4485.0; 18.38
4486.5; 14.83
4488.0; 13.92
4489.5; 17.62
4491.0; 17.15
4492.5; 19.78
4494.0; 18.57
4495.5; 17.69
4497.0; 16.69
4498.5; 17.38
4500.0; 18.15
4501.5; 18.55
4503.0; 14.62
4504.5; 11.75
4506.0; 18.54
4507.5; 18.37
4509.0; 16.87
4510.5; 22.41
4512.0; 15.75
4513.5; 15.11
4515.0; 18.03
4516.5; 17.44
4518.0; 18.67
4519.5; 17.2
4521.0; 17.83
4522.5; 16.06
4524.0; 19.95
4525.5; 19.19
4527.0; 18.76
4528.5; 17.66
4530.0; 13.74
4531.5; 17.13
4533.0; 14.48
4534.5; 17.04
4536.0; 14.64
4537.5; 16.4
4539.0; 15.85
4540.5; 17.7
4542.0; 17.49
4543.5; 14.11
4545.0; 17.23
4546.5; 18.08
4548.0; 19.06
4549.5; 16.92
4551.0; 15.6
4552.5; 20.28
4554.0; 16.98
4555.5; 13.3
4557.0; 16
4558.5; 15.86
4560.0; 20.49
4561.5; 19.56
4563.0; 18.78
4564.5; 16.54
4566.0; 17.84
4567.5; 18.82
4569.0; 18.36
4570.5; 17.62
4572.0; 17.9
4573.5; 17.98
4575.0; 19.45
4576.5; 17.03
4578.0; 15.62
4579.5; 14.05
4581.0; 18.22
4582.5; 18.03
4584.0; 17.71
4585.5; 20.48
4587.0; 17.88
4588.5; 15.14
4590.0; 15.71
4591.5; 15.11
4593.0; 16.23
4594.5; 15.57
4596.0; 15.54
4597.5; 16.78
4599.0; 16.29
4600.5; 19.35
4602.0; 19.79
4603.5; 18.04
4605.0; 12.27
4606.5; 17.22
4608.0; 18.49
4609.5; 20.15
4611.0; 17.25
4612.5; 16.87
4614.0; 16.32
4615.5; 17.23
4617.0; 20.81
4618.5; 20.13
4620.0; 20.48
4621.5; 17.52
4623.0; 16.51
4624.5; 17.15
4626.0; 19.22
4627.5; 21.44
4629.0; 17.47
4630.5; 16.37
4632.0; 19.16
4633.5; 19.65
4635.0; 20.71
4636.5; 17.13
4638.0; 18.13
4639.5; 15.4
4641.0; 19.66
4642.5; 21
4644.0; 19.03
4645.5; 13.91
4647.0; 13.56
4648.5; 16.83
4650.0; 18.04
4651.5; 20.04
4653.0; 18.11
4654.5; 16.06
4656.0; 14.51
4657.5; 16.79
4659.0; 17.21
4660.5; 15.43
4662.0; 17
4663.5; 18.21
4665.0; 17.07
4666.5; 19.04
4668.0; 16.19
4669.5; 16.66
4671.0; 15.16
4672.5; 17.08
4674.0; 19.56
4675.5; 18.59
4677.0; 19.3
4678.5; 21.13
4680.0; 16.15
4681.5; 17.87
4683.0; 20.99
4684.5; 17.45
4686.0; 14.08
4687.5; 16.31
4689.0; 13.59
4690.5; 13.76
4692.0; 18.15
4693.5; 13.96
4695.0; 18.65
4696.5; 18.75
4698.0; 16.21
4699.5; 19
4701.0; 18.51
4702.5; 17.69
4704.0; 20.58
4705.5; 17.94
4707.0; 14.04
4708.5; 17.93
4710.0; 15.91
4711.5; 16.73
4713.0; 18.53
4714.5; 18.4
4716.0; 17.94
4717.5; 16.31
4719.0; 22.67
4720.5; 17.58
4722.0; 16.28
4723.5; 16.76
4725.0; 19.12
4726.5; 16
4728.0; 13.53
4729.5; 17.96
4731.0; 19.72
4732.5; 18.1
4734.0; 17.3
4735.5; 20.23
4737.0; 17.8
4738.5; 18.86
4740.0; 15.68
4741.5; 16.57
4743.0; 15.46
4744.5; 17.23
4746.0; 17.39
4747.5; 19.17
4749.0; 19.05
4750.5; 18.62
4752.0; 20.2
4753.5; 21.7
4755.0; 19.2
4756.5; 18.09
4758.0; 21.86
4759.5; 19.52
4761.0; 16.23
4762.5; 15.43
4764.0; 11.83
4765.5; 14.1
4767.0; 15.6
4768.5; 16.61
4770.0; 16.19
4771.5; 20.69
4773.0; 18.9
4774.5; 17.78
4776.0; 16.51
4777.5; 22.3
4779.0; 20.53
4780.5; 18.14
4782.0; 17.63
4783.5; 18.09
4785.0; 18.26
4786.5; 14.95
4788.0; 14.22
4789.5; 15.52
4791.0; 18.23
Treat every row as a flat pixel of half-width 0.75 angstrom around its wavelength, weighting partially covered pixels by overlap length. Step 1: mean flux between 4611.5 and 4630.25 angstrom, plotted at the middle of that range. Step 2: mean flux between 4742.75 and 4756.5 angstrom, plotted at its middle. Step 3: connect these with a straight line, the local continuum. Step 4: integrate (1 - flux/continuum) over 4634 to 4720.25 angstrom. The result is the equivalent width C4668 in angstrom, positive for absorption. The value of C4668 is 5.0 angstrom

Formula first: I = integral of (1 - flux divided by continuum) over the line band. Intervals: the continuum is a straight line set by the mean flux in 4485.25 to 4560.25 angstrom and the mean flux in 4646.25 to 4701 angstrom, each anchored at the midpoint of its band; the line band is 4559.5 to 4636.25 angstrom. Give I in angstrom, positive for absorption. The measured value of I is -3.16 angstrom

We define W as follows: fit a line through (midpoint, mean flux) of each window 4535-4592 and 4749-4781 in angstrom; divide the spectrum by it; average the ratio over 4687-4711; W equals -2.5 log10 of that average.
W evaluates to 0.06 mag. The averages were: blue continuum 17.2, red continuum 18.1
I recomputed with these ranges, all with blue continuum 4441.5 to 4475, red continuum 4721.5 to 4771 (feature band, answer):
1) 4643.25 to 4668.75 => 0.1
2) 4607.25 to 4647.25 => -3.6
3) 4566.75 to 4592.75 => -1.4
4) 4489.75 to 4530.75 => -3.8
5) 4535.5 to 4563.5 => -1.4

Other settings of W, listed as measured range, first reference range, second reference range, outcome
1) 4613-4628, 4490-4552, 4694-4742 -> -0.070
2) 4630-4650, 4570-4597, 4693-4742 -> -0.032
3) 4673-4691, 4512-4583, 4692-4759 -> 0.020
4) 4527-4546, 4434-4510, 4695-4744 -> 0.029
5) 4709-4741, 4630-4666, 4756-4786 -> -0.004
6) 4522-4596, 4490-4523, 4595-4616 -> 0.012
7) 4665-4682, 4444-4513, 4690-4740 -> -0.030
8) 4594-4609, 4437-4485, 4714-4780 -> -0.003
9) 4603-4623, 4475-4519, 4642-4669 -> -0.049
